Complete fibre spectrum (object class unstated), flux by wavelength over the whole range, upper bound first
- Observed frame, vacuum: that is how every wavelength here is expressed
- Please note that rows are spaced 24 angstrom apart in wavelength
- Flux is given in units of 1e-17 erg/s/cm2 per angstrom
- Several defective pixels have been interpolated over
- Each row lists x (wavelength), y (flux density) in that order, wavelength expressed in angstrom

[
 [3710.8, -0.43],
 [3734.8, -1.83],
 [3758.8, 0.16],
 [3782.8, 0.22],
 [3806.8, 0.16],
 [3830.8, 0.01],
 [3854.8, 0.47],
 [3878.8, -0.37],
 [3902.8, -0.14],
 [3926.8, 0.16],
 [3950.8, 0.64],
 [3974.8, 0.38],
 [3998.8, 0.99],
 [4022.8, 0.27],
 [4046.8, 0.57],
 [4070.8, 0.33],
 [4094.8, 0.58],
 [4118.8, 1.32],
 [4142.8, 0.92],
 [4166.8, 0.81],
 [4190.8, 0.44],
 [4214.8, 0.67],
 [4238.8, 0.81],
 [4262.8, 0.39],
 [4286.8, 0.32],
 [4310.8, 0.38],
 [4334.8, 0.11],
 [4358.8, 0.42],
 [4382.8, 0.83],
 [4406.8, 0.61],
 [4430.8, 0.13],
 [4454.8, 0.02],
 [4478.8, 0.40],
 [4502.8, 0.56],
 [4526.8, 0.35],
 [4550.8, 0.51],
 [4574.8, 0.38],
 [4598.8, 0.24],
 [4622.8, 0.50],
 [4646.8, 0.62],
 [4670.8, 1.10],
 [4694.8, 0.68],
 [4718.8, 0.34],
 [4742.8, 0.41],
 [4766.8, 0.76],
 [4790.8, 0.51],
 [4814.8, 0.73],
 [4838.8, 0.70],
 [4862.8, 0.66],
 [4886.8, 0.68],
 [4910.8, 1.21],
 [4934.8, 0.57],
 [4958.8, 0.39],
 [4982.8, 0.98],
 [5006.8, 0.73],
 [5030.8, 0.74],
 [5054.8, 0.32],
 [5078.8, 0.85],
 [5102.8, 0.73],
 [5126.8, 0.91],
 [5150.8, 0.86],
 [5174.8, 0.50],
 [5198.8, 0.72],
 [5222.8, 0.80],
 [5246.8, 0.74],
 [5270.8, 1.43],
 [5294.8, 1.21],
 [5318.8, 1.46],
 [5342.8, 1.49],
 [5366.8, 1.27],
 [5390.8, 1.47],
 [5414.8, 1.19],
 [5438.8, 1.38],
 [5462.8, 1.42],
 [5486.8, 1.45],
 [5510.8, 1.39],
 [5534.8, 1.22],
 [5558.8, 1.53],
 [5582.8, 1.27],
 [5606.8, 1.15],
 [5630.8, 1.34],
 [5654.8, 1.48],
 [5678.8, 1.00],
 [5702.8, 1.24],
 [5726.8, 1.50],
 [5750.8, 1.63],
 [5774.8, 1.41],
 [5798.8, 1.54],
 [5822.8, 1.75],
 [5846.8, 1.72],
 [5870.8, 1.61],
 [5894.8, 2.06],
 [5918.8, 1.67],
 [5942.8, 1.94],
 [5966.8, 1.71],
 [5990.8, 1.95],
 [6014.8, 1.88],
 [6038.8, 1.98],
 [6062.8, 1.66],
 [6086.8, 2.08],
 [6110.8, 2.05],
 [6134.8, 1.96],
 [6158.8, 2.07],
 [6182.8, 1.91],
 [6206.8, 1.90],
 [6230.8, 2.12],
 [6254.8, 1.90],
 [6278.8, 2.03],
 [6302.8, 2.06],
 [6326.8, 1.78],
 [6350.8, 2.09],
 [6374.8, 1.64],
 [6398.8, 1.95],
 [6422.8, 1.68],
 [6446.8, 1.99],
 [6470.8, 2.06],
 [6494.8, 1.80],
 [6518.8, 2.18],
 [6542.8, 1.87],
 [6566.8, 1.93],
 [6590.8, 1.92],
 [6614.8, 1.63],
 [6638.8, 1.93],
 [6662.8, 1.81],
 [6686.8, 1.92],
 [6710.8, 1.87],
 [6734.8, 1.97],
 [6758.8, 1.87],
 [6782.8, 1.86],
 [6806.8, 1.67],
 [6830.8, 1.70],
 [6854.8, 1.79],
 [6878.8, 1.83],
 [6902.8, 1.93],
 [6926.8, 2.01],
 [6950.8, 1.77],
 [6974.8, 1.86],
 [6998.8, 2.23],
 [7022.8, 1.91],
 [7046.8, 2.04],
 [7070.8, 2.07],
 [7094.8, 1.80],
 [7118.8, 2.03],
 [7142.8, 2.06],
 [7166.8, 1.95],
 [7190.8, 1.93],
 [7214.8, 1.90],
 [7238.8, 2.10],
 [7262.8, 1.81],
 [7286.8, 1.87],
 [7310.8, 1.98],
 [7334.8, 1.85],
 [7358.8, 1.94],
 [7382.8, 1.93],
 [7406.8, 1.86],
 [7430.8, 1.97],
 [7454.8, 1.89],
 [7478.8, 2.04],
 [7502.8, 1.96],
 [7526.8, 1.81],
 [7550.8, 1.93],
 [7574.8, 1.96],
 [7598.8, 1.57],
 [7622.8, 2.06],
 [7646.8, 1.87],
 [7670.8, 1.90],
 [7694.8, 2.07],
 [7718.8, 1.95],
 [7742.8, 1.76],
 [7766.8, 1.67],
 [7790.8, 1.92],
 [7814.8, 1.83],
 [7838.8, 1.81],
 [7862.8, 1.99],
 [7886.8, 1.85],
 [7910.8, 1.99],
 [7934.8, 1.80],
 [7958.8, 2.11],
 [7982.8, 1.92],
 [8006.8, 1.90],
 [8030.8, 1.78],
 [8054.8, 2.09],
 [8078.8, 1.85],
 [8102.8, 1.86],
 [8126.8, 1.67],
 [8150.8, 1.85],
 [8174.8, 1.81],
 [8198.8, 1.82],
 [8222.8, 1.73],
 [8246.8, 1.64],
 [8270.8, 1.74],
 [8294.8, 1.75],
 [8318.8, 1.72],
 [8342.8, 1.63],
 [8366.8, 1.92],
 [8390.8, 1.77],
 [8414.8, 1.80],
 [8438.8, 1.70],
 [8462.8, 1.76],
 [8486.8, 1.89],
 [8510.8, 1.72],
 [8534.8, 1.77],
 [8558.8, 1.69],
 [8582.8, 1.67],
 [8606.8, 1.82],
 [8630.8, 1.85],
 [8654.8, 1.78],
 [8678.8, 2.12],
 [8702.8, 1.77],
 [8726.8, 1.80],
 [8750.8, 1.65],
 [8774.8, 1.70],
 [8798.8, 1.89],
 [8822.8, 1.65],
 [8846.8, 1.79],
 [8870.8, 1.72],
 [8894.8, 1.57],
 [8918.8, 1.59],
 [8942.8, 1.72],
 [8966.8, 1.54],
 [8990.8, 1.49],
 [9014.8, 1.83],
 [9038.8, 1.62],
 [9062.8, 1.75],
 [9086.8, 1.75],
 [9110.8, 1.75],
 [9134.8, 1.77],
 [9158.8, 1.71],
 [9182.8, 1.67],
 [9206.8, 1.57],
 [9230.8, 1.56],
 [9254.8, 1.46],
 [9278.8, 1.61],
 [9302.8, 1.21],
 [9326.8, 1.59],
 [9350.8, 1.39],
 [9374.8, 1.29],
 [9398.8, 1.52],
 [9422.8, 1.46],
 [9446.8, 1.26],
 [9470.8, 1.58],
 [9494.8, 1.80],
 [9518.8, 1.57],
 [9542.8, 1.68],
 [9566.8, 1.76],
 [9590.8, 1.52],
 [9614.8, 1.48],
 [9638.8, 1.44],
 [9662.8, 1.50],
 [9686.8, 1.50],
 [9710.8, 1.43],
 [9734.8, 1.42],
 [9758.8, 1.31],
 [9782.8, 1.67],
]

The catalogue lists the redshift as 0.318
